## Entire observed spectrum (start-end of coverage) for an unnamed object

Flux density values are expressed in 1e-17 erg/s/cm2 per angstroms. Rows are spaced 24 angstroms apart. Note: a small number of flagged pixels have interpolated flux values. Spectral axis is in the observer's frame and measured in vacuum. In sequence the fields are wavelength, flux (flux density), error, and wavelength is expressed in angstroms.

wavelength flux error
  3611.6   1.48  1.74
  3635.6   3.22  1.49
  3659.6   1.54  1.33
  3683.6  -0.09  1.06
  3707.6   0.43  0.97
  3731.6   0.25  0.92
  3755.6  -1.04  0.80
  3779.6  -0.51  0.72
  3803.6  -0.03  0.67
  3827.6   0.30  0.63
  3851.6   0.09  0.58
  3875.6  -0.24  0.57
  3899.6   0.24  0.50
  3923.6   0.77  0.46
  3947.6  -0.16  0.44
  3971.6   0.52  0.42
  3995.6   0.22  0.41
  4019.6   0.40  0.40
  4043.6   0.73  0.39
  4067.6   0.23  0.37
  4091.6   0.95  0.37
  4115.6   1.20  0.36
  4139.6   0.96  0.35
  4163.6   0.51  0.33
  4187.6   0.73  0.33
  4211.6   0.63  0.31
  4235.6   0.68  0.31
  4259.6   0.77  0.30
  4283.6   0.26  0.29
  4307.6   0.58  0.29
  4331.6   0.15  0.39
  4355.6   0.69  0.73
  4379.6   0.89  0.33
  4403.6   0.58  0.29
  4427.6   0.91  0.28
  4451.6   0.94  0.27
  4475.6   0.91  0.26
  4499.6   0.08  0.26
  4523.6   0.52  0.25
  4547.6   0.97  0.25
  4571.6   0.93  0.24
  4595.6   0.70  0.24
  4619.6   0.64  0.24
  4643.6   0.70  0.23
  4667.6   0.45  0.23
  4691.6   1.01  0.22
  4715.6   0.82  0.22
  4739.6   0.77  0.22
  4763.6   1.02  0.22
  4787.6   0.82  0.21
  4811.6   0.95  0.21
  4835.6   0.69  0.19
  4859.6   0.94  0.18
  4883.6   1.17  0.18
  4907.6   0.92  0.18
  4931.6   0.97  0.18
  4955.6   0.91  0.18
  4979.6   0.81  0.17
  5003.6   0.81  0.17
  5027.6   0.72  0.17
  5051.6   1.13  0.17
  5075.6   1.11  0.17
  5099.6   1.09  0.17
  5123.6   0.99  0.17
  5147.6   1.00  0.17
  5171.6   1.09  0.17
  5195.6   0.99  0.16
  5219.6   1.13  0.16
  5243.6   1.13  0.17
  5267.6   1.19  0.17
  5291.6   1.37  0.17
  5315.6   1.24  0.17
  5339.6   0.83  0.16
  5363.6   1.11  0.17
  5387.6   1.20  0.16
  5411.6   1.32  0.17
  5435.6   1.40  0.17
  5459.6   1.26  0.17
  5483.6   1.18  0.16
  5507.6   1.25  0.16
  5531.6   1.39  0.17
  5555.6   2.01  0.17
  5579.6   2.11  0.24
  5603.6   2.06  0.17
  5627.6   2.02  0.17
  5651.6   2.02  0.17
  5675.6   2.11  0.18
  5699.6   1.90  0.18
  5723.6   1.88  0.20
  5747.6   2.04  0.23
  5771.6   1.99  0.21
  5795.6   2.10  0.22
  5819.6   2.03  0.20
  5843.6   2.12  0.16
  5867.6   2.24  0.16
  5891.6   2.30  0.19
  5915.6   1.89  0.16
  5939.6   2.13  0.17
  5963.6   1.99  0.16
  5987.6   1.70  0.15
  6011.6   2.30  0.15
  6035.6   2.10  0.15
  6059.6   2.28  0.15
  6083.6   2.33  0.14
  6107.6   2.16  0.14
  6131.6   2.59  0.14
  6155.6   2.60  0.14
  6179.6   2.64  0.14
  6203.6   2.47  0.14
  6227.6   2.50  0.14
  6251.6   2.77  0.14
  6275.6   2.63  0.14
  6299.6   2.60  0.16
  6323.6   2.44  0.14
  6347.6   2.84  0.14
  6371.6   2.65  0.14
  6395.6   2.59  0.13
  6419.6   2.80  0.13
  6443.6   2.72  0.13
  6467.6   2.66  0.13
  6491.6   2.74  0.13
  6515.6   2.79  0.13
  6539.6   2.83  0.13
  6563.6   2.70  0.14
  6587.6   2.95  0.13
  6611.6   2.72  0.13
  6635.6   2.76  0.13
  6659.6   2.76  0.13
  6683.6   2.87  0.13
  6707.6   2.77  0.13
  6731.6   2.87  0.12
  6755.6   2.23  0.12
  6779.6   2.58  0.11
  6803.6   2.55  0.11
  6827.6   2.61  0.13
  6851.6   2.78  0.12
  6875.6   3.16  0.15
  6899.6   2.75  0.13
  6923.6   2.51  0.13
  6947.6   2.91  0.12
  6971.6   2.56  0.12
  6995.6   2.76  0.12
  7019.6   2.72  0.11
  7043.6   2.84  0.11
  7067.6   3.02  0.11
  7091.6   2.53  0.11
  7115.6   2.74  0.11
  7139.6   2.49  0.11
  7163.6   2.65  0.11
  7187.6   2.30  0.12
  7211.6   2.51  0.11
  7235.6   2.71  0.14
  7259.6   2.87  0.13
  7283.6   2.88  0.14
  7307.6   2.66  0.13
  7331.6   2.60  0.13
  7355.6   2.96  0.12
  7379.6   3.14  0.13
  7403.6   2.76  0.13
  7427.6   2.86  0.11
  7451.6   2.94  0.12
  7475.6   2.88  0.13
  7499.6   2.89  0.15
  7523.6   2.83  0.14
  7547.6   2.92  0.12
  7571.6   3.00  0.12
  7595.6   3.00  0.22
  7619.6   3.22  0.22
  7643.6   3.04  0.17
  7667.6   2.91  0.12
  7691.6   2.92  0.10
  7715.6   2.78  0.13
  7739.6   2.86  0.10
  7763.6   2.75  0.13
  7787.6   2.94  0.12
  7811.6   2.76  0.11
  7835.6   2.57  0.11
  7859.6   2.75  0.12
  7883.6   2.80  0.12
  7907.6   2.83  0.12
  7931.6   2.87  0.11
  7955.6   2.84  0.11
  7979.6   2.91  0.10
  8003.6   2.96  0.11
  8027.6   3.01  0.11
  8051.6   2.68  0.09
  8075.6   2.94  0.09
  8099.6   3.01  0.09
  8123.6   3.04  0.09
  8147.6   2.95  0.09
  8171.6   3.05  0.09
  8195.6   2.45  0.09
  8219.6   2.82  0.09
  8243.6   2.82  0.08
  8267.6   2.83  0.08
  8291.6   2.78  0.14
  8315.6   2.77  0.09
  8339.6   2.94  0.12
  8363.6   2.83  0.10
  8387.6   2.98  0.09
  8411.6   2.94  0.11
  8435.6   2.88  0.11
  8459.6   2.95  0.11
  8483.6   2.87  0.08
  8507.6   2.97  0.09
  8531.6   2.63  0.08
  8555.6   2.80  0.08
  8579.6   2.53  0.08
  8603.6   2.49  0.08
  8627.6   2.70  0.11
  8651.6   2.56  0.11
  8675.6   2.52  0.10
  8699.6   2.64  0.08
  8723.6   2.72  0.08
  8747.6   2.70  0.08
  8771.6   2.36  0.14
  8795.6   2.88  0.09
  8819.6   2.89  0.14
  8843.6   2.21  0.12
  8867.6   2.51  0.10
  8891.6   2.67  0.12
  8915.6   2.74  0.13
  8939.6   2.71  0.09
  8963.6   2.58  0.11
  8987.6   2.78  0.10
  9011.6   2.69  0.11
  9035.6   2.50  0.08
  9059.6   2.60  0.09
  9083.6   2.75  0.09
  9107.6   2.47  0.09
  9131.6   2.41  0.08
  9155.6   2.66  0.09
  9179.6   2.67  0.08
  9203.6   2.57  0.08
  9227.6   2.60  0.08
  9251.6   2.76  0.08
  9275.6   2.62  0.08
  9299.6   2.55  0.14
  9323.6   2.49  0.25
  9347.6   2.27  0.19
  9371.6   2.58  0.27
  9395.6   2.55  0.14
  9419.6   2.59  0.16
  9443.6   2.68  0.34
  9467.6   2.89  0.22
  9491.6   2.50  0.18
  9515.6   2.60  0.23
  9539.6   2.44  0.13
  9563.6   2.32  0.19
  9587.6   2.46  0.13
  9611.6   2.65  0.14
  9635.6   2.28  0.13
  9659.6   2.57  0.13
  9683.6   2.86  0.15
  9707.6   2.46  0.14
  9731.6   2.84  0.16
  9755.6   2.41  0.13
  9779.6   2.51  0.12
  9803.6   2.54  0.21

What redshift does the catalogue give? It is 0.390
